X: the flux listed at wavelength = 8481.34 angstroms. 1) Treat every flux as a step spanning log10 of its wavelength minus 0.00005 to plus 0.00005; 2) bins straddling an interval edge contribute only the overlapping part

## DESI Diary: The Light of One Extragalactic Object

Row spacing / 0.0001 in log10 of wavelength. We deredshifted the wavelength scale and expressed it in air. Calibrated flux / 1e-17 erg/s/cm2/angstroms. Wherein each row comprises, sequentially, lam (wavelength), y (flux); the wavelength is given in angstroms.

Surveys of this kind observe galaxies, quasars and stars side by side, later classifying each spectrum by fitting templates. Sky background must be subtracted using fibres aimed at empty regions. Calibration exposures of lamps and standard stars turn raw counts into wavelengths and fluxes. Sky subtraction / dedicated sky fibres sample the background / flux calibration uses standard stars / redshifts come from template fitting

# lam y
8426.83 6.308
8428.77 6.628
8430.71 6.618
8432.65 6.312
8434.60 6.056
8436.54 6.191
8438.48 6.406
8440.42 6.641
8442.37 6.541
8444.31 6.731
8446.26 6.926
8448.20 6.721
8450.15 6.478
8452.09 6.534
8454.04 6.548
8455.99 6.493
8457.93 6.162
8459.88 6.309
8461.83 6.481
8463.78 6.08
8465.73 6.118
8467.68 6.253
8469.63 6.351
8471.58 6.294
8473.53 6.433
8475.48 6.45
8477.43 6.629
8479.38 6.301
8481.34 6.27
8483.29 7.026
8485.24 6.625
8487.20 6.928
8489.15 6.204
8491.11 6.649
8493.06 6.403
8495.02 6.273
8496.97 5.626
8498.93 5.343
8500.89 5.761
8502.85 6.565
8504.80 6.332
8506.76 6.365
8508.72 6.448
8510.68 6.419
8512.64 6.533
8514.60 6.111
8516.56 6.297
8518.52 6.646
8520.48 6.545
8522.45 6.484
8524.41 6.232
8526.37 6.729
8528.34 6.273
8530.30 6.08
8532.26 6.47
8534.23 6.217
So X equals 6.27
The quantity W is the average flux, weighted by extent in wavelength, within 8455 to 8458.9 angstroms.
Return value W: 6.34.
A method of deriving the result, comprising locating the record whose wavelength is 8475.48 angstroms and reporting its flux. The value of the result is 6.45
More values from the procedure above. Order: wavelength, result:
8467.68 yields 6.253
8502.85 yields 6.565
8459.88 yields 6.309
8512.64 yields 6.533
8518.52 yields 6.646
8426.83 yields 6.308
